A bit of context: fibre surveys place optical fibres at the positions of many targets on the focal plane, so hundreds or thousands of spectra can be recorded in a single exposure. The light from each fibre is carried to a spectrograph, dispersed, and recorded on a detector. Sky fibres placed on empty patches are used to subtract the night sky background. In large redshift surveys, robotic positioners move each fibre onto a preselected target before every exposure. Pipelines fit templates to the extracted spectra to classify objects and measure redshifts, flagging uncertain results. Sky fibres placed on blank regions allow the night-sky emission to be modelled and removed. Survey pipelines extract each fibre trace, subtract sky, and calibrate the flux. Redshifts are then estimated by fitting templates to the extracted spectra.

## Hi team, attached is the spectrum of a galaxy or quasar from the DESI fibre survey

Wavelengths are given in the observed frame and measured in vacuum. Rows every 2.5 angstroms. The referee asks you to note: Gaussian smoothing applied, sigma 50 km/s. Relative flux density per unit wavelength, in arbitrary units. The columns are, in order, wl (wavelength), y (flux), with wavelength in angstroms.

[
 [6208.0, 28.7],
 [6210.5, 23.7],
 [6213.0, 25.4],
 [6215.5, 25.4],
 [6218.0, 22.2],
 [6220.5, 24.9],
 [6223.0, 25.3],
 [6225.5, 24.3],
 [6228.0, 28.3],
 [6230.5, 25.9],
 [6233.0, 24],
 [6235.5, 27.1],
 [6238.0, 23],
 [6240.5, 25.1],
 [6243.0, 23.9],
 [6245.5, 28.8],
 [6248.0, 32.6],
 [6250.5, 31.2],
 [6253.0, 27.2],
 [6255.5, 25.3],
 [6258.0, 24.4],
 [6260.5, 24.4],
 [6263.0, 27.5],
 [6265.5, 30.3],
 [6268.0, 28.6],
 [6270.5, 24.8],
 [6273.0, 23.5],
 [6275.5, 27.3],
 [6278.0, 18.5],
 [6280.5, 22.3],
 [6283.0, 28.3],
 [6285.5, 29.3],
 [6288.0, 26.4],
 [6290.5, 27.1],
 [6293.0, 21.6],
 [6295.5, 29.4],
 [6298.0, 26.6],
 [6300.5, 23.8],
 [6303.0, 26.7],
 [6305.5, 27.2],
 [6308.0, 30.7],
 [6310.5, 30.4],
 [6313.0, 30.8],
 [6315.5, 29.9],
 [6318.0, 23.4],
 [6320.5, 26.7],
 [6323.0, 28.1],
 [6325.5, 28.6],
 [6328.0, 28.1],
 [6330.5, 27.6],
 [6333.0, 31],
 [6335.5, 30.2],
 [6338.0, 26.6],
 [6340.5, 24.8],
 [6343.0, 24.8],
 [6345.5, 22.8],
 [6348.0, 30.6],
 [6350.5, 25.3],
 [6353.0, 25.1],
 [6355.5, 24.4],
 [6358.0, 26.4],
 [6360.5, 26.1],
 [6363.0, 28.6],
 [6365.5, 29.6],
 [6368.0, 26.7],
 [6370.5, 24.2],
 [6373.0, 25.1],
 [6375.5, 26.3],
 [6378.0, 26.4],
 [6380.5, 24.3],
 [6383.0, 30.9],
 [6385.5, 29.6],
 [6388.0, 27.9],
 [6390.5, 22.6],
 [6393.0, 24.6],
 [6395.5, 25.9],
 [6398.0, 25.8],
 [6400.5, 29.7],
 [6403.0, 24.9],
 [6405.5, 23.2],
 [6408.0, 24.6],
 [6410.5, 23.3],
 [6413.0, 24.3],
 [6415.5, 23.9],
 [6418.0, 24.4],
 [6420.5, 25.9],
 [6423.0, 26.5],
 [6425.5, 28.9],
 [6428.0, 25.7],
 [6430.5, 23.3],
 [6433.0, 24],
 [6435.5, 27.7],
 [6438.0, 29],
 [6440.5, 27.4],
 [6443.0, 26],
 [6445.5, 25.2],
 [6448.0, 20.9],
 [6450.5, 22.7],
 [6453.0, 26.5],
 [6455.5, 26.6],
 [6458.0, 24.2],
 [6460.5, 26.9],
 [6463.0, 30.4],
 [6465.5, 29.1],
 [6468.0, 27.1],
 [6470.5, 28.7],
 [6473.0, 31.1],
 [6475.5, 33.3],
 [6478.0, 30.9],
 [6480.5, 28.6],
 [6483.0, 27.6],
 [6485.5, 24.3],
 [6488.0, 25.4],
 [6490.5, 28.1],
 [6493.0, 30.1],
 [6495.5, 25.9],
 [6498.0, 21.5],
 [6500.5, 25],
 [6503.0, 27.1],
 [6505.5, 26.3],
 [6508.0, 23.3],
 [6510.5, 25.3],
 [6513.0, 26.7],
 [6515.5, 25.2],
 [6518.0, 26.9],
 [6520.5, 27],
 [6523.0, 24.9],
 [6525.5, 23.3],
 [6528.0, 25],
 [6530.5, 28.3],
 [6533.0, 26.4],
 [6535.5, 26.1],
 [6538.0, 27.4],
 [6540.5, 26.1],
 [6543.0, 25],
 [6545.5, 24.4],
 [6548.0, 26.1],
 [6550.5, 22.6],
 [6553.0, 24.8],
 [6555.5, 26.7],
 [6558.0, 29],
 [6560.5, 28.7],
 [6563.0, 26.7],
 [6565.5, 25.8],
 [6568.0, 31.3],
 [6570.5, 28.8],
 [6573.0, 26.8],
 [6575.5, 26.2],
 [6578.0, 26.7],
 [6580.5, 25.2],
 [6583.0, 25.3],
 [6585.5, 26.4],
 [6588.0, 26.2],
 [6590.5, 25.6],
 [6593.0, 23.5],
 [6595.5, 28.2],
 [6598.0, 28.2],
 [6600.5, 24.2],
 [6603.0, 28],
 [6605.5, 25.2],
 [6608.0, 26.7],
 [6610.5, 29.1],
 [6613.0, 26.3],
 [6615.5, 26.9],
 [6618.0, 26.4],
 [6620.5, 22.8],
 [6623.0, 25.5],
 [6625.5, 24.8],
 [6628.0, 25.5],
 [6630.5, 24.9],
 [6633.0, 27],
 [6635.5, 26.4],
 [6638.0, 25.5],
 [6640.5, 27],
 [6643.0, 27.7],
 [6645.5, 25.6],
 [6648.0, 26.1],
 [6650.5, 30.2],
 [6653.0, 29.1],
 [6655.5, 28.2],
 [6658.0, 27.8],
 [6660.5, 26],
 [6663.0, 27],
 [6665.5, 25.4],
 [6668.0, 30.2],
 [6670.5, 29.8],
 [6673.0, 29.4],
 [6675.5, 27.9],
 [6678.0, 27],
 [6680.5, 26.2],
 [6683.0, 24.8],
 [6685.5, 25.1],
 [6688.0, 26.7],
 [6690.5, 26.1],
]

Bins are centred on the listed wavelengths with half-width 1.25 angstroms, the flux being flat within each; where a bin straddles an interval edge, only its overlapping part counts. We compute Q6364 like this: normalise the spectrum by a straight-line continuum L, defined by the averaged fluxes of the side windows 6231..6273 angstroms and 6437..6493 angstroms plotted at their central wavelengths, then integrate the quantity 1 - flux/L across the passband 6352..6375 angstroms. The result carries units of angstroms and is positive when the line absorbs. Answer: 0.64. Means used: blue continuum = 26.6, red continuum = 27.3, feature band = 26.3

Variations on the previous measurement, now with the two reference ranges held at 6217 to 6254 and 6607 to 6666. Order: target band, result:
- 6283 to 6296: -0.2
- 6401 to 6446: 1.5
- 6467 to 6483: -2.0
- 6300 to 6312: -0.8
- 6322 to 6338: -1.5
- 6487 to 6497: -0.3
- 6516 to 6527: 0.4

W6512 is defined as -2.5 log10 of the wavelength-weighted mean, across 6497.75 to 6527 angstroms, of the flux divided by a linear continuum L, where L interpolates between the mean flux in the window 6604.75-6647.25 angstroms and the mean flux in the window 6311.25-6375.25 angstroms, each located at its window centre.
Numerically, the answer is 0.048 mag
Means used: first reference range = 27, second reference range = 26.1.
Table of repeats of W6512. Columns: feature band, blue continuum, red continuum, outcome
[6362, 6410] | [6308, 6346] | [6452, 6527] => 0.05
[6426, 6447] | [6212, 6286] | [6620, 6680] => 0.01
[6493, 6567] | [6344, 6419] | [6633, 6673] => 0.04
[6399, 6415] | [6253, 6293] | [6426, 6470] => 0.05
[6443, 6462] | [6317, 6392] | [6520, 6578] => 0.07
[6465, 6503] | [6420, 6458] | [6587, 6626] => -0.08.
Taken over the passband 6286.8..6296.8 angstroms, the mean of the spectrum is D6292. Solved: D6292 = 26.1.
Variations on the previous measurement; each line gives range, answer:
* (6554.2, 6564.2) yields 27.8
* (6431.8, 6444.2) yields 26.8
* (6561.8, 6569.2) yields 27.9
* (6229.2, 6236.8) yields 25.7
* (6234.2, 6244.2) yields 24.8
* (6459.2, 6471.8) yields 28.4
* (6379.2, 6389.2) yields 28.2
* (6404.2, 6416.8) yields 23.9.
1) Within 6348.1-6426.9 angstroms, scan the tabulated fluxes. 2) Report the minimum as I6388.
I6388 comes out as 22.6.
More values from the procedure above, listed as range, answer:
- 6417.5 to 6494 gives 20.9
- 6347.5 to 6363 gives 24.4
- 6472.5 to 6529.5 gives 21.5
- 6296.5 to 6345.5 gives 22.8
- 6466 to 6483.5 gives 27.1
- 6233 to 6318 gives 18.5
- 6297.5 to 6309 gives 23.8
